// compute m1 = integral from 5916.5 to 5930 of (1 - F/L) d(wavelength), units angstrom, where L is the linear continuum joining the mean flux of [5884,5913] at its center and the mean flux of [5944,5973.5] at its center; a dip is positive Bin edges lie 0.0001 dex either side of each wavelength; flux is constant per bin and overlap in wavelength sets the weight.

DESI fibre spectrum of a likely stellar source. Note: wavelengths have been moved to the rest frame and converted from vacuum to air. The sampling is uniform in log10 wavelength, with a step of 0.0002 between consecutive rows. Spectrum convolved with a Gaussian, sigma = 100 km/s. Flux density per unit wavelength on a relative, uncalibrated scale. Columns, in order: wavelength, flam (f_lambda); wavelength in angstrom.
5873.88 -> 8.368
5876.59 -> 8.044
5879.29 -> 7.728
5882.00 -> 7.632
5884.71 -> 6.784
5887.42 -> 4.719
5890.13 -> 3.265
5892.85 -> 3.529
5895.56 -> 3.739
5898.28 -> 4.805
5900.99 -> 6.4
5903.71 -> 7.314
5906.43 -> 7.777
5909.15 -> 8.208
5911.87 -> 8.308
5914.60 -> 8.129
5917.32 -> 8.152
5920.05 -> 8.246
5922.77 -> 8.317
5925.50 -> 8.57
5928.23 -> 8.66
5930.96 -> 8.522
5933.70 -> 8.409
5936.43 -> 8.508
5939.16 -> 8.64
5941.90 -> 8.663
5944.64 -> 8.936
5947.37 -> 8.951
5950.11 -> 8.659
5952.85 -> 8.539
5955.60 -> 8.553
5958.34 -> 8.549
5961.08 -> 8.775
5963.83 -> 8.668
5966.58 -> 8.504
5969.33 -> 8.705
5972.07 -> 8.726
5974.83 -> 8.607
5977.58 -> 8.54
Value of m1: -2.7 angstrom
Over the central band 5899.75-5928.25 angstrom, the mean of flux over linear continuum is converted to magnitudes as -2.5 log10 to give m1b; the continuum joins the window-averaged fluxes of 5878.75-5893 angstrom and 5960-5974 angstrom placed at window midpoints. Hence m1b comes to -0.19 mag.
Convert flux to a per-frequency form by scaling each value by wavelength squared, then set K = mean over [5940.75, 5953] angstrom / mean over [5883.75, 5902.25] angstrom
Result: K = 1.9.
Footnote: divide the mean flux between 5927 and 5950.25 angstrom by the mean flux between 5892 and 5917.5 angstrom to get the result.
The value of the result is 1.31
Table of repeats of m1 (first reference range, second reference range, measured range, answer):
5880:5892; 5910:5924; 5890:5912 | 3.4 angstrom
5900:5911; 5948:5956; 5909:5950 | -2.2 angstrom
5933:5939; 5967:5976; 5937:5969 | -0.3 angstrom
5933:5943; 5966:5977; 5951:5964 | 0.0 angstrom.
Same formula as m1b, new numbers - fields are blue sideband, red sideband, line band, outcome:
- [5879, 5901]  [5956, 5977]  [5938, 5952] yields -0.144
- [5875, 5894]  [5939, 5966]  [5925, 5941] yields -0.084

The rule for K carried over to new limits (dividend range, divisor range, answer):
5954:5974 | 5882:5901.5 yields 1.81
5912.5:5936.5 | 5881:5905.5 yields 1.58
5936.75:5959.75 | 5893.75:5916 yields 1.30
